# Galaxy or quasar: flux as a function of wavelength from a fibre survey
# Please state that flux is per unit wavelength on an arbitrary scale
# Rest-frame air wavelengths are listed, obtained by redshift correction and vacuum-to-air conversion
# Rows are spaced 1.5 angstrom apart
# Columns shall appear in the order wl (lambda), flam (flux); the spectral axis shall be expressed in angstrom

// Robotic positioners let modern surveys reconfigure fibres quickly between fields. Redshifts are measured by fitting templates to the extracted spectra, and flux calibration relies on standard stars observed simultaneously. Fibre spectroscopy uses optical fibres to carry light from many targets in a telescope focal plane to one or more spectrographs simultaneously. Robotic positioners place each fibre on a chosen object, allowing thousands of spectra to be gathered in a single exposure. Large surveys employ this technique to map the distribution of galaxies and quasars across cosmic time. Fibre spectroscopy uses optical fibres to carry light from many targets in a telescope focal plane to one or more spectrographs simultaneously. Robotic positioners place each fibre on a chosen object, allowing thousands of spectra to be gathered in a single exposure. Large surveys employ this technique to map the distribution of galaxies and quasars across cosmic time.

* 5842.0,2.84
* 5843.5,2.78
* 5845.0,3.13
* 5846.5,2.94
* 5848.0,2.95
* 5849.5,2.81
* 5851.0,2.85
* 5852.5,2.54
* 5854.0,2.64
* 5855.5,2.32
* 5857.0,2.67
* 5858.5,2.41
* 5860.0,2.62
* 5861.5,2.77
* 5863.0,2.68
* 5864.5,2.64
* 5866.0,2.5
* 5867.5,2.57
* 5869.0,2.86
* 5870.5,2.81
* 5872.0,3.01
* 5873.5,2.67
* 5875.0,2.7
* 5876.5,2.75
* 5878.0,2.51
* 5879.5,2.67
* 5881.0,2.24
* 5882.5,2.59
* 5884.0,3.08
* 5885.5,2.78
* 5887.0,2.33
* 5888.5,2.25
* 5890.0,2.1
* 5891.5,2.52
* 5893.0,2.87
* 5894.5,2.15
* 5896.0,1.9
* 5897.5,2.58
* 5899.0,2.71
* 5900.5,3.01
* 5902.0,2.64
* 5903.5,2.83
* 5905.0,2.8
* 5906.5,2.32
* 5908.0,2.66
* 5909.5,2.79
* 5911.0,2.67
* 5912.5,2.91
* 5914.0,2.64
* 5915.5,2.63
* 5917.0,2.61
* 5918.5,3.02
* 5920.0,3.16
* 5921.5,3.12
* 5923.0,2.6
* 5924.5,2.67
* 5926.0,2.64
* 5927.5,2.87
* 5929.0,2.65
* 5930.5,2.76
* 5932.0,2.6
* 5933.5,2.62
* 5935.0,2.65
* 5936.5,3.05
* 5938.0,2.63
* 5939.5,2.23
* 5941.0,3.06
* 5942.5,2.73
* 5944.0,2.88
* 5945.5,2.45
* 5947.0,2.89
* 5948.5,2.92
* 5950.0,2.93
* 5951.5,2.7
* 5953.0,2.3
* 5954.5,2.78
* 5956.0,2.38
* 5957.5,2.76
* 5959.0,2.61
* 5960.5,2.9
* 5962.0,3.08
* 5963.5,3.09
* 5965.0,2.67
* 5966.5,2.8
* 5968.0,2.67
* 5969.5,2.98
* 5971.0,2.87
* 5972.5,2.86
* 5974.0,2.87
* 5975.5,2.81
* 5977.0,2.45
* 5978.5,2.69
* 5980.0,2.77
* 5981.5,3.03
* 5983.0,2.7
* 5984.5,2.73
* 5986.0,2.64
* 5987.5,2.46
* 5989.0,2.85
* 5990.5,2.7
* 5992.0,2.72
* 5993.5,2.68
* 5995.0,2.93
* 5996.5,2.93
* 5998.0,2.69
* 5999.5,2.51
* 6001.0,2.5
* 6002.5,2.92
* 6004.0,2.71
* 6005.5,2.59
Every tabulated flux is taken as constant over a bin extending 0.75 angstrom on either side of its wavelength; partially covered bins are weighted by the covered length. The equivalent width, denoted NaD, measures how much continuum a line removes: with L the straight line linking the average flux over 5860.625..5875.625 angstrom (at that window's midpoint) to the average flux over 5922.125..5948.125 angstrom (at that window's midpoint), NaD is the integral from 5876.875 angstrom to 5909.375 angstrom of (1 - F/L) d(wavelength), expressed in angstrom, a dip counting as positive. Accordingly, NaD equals 1.9 angstrom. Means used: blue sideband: 2.72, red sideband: 2.71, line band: 2.56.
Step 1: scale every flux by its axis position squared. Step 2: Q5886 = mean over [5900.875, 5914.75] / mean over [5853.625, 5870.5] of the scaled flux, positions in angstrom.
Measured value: 1.0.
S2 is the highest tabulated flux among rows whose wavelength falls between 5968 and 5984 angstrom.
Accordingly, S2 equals 3.03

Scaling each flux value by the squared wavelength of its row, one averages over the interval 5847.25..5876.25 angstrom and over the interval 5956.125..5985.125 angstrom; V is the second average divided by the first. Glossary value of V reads 1.08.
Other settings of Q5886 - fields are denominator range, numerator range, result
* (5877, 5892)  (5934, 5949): 1.11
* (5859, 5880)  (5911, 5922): 1.08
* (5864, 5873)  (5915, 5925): 1.06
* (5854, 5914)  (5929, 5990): 1.08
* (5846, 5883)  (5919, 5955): 1.06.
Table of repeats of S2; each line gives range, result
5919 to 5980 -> 3.16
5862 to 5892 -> 3.08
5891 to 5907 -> 3.01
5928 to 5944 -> 3.06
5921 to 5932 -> 3.12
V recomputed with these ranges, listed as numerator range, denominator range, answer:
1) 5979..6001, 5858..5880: 1.06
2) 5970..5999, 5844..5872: 1.06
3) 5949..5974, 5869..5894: 1.09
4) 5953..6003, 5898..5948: 1.02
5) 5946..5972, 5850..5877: 1.08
